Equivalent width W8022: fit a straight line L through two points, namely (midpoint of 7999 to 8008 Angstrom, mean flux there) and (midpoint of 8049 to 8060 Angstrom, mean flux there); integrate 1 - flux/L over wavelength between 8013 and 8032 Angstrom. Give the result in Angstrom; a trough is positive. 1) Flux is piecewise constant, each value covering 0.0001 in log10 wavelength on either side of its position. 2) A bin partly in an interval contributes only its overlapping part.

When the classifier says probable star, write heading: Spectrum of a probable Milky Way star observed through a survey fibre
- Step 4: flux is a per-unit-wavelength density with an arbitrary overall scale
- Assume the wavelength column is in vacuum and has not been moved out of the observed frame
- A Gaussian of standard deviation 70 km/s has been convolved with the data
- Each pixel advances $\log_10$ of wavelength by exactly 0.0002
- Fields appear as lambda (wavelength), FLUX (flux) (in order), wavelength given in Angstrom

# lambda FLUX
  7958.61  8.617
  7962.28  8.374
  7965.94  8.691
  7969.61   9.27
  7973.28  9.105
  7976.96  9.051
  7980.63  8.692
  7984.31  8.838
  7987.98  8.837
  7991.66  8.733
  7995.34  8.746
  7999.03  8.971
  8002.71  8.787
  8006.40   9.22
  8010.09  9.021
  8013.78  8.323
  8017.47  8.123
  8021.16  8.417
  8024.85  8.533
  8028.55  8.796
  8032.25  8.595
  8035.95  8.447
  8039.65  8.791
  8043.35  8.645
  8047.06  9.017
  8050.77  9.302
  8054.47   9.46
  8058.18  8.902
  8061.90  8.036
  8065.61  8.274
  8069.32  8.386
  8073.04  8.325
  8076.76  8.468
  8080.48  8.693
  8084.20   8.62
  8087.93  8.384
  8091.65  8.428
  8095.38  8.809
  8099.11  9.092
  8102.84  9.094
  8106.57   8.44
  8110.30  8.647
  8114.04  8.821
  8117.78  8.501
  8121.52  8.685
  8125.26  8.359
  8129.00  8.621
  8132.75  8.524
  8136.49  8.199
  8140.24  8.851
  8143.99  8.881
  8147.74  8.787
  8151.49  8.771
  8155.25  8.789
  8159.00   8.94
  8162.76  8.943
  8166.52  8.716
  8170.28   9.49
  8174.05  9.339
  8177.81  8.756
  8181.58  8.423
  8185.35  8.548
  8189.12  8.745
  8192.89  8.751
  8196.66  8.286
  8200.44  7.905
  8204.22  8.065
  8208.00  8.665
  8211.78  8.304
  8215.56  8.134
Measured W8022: 1.3 Angstrom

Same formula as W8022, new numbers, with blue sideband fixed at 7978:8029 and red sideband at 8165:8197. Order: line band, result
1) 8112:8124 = 0.2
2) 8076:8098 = 0.4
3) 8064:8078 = 0.6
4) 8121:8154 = 0.6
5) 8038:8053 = -0.4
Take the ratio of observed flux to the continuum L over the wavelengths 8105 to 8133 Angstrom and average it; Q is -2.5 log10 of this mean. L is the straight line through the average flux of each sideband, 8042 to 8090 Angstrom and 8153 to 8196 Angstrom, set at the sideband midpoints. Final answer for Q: 0.02 mag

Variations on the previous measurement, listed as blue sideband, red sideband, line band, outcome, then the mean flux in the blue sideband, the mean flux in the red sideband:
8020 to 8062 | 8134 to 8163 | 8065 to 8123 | 0.020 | 8.78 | 8.76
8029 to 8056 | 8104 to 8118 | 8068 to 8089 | 0.034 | 8.88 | 8.64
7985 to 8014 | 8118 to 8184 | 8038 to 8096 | 0.020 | 8.86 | 8.76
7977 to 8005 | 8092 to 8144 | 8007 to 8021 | 0.031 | 8.82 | 8.67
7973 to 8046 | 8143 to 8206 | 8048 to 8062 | -0.039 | 8.73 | 8.71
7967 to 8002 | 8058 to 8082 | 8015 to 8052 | -0.004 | 8.91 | 8.4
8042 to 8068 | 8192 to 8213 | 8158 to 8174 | -0.078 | 8.8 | 8.31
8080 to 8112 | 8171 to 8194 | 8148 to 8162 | -0.009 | 8.69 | 8.8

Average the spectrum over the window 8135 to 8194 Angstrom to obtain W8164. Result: 8.81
